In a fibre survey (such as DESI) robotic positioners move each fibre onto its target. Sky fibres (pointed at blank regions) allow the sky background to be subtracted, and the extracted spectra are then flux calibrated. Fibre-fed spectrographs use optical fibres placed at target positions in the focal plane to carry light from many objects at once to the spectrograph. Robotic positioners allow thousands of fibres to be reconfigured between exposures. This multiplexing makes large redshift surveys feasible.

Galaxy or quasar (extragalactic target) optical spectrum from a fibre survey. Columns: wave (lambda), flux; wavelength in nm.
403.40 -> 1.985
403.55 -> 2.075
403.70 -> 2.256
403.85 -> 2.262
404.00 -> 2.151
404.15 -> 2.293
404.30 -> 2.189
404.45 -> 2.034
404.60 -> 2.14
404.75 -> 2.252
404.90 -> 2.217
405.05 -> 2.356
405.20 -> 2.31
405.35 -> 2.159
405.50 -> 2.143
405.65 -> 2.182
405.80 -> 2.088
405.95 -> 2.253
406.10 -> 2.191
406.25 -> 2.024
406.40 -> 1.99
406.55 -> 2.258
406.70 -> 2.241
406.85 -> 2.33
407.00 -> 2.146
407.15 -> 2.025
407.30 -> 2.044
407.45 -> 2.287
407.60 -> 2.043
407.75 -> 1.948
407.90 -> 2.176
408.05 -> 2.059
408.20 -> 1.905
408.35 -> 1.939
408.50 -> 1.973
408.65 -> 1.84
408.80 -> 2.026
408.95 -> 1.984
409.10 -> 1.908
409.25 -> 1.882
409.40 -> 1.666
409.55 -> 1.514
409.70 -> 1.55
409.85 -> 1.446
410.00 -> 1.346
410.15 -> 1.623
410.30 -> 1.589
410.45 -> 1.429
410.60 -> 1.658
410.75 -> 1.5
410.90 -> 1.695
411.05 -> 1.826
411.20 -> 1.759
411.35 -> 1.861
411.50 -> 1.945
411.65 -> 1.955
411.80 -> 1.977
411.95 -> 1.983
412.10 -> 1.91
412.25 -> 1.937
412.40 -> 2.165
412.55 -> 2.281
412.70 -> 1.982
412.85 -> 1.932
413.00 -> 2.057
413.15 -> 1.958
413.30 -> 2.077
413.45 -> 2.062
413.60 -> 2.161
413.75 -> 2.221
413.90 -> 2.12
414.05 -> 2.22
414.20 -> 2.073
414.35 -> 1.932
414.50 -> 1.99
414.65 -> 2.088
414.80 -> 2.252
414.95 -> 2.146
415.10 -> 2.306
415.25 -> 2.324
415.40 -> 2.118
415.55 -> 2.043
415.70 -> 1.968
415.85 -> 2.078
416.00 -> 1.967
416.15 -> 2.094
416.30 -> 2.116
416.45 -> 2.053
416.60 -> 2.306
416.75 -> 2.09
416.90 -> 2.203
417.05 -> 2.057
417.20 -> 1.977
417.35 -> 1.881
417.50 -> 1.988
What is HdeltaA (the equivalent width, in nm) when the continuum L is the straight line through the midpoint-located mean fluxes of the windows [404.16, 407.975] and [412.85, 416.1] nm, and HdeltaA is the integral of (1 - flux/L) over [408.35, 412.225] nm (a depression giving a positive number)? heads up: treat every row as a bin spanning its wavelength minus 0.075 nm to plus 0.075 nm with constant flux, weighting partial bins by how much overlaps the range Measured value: 0.675 nm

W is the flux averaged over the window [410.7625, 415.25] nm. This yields 2.03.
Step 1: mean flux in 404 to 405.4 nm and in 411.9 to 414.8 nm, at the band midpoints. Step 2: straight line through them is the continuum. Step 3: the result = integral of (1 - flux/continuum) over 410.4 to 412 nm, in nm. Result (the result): 0.24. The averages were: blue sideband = 2.21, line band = 1.78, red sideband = 2.07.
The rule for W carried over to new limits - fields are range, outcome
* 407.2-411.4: 1.8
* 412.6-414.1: 2.08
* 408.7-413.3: 1.82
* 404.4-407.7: 2.17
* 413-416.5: 2.1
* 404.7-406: 2.22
